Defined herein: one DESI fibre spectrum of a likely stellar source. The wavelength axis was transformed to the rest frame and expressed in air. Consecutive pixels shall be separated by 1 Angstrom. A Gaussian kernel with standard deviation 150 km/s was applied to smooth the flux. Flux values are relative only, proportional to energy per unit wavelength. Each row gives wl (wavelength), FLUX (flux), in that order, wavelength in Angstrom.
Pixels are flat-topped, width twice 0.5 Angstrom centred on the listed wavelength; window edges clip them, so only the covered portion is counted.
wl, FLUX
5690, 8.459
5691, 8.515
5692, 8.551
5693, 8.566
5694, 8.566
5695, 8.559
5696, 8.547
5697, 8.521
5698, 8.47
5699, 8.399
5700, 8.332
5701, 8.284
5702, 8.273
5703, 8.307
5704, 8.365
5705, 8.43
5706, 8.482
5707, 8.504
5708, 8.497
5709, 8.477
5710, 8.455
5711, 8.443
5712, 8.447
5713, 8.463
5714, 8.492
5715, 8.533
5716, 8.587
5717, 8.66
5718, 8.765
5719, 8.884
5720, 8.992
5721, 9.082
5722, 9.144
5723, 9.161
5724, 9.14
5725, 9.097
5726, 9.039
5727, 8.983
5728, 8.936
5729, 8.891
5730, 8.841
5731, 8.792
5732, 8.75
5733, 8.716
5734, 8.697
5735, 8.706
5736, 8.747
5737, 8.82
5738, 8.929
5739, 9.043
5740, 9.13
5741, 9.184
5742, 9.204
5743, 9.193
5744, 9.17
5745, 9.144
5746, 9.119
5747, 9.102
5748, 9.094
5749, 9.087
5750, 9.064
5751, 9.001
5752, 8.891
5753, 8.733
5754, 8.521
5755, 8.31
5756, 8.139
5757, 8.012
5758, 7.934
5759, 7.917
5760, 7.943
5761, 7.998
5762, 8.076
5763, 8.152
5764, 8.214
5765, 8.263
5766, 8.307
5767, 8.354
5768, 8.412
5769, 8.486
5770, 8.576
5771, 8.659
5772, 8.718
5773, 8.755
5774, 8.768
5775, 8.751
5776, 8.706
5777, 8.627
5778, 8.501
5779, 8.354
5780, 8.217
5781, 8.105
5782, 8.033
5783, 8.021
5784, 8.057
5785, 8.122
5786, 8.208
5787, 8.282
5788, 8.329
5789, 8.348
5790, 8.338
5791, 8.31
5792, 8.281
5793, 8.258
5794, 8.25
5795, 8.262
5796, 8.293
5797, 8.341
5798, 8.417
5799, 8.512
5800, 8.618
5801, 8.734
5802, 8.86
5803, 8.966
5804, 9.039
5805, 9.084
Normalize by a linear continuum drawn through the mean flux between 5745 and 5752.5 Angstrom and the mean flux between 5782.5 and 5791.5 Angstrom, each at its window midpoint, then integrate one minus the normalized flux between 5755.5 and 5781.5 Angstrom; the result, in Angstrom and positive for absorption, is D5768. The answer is 0.8 Angstrom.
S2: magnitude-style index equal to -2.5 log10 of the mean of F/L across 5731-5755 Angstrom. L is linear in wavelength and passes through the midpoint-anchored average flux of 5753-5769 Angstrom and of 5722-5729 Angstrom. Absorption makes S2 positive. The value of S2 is -0.04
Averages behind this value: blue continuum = 9.05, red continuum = 8.2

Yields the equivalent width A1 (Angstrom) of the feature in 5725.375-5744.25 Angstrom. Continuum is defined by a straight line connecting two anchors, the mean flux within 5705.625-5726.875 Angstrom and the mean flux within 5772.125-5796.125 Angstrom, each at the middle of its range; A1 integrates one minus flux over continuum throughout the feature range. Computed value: -0.66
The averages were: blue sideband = 8.74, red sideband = 8.35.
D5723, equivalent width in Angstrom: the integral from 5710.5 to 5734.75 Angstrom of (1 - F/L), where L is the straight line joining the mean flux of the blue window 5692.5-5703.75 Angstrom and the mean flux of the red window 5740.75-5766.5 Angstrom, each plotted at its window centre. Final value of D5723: -0.9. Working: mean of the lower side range 8.44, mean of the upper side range 8.6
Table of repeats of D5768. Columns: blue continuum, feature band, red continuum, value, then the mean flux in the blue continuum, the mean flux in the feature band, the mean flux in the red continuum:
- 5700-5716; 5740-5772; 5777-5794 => -1.1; 8.43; 8.6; 8.25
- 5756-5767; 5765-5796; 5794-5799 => -0.6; 8.1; 8.38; 8.34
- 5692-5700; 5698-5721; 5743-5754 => 0.3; 8.51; 8.52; 9.02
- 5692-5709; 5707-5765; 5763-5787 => -2.1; 8.45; 8.72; 8.39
